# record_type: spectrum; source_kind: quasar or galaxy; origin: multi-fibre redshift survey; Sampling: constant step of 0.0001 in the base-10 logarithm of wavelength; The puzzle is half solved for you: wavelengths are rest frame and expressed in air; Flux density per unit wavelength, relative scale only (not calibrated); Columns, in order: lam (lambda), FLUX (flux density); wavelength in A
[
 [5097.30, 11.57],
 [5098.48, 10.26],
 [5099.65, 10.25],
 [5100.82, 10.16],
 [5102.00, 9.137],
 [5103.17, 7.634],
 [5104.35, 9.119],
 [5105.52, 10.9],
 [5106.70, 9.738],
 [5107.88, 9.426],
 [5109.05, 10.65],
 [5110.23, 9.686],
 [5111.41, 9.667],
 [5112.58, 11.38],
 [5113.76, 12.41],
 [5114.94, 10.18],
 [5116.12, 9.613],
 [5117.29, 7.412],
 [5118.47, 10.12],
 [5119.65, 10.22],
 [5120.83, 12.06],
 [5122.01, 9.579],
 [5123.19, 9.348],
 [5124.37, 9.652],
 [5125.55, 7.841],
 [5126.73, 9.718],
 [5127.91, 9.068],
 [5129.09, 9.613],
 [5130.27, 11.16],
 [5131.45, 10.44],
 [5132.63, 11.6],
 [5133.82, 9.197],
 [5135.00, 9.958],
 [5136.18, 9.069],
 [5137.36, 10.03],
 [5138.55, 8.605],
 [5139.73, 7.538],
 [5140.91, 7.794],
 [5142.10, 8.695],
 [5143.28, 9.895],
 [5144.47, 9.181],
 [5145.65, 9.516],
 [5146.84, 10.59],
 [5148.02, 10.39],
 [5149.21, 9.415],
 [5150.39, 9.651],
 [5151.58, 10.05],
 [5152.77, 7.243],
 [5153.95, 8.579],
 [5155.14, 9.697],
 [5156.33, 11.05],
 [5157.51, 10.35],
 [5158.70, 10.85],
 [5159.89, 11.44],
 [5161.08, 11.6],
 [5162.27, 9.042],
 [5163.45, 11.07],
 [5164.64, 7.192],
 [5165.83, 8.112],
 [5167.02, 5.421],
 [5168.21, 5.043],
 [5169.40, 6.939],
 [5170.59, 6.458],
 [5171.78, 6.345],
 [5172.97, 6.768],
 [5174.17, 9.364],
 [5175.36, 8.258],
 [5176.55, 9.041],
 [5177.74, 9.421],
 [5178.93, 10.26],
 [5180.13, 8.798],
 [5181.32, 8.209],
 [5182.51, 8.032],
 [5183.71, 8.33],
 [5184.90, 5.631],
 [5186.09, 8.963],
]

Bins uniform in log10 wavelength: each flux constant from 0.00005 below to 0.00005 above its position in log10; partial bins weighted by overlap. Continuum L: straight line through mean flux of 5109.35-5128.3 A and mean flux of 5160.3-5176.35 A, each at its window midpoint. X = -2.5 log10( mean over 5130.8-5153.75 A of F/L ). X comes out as -0.05 mag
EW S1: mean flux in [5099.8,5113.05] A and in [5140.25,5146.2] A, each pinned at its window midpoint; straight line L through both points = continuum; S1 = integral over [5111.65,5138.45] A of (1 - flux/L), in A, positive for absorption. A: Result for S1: -1.64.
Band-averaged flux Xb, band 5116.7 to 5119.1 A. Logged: 8.81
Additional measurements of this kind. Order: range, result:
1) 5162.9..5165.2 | 9.12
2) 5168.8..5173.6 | 6.63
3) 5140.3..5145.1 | 8.89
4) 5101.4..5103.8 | 8.38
